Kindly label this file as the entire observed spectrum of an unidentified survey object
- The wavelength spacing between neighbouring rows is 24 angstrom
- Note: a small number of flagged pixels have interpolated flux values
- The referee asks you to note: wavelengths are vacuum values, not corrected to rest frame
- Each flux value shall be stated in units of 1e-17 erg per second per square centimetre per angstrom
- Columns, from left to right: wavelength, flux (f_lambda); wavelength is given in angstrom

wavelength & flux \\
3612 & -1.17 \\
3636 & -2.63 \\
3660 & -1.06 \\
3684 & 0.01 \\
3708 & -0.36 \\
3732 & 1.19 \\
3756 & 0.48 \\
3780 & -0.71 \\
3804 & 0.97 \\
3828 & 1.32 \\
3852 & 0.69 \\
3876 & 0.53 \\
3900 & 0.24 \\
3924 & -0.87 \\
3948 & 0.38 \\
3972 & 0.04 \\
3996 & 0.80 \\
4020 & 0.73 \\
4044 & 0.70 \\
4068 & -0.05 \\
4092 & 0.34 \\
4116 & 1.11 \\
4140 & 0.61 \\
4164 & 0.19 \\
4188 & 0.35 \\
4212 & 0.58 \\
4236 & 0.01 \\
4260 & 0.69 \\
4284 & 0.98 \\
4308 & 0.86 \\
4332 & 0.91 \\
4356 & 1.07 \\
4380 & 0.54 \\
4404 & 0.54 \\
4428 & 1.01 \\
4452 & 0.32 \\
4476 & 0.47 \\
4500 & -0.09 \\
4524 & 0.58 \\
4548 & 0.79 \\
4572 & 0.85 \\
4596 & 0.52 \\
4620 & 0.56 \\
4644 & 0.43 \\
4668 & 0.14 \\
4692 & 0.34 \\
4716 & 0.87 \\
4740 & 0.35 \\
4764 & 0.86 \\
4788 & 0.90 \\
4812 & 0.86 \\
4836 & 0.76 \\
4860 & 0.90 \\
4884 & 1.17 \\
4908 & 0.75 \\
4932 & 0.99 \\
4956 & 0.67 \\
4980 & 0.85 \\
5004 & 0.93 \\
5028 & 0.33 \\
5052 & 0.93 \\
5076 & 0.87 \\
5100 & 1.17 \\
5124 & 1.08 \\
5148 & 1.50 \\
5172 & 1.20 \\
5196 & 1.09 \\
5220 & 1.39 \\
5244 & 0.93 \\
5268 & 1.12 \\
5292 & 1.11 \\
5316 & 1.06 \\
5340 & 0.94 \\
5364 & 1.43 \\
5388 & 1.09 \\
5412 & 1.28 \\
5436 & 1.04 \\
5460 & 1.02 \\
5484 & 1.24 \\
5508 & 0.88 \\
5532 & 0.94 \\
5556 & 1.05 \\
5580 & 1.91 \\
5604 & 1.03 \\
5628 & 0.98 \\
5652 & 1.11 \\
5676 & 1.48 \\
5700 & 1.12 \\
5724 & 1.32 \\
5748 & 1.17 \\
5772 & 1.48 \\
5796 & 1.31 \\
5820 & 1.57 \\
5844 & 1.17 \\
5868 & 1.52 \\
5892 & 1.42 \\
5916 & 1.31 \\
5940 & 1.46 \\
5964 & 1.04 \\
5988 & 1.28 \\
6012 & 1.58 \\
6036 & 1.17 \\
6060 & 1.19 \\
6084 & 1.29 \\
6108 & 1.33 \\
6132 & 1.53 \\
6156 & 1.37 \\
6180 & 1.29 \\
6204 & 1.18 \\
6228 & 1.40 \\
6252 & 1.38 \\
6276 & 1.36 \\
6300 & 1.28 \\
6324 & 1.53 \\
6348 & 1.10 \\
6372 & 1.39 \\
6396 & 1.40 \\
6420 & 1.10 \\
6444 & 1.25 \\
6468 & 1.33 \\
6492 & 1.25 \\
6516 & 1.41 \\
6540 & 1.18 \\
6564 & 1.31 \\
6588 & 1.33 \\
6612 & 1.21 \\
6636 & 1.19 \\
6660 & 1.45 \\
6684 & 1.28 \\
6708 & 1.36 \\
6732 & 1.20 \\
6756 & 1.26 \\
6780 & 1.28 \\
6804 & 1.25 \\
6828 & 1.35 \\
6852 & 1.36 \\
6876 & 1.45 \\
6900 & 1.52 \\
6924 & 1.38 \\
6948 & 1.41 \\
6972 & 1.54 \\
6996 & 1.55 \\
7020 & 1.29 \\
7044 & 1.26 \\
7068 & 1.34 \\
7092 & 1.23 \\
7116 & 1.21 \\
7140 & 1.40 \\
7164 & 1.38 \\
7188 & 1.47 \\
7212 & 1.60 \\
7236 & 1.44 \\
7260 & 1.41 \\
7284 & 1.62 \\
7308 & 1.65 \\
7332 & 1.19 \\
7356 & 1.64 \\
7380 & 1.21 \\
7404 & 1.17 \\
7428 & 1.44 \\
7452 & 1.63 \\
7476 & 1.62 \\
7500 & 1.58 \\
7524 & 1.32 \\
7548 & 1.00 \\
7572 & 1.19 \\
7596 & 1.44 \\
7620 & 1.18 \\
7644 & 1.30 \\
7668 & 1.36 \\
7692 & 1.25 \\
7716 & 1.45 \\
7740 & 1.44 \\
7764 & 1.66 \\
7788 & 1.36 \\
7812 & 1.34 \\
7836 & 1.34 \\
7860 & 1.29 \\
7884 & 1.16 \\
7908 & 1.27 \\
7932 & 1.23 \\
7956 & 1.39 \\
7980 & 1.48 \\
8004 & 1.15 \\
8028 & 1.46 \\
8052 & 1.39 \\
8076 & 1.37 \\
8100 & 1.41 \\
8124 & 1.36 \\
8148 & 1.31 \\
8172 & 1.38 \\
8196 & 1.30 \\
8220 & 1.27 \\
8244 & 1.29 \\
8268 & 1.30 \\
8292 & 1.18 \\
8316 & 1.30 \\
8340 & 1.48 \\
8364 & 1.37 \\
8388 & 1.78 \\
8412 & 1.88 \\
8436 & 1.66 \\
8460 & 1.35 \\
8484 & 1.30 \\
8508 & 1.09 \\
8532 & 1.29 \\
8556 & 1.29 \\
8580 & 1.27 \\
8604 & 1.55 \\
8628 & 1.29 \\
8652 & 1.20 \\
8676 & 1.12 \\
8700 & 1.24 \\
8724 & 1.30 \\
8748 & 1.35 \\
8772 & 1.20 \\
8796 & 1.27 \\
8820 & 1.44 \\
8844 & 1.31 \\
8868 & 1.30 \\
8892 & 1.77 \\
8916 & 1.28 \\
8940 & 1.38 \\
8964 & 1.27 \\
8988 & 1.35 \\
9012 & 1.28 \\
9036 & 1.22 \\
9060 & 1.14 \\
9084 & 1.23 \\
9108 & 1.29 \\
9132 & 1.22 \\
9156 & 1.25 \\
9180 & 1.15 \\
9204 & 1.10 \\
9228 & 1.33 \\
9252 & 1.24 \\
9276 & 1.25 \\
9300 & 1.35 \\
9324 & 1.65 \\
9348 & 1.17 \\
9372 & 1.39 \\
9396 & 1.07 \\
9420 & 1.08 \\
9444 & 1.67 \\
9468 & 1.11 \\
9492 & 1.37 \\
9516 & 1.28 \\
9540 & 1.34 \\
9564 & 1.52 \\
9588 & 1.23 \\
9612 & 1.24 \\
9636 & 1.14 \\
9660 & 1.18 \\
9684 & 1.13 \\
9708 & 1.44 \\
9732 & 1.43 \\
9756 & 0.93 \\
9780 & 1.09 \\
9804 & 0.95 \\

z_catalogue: 0.279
